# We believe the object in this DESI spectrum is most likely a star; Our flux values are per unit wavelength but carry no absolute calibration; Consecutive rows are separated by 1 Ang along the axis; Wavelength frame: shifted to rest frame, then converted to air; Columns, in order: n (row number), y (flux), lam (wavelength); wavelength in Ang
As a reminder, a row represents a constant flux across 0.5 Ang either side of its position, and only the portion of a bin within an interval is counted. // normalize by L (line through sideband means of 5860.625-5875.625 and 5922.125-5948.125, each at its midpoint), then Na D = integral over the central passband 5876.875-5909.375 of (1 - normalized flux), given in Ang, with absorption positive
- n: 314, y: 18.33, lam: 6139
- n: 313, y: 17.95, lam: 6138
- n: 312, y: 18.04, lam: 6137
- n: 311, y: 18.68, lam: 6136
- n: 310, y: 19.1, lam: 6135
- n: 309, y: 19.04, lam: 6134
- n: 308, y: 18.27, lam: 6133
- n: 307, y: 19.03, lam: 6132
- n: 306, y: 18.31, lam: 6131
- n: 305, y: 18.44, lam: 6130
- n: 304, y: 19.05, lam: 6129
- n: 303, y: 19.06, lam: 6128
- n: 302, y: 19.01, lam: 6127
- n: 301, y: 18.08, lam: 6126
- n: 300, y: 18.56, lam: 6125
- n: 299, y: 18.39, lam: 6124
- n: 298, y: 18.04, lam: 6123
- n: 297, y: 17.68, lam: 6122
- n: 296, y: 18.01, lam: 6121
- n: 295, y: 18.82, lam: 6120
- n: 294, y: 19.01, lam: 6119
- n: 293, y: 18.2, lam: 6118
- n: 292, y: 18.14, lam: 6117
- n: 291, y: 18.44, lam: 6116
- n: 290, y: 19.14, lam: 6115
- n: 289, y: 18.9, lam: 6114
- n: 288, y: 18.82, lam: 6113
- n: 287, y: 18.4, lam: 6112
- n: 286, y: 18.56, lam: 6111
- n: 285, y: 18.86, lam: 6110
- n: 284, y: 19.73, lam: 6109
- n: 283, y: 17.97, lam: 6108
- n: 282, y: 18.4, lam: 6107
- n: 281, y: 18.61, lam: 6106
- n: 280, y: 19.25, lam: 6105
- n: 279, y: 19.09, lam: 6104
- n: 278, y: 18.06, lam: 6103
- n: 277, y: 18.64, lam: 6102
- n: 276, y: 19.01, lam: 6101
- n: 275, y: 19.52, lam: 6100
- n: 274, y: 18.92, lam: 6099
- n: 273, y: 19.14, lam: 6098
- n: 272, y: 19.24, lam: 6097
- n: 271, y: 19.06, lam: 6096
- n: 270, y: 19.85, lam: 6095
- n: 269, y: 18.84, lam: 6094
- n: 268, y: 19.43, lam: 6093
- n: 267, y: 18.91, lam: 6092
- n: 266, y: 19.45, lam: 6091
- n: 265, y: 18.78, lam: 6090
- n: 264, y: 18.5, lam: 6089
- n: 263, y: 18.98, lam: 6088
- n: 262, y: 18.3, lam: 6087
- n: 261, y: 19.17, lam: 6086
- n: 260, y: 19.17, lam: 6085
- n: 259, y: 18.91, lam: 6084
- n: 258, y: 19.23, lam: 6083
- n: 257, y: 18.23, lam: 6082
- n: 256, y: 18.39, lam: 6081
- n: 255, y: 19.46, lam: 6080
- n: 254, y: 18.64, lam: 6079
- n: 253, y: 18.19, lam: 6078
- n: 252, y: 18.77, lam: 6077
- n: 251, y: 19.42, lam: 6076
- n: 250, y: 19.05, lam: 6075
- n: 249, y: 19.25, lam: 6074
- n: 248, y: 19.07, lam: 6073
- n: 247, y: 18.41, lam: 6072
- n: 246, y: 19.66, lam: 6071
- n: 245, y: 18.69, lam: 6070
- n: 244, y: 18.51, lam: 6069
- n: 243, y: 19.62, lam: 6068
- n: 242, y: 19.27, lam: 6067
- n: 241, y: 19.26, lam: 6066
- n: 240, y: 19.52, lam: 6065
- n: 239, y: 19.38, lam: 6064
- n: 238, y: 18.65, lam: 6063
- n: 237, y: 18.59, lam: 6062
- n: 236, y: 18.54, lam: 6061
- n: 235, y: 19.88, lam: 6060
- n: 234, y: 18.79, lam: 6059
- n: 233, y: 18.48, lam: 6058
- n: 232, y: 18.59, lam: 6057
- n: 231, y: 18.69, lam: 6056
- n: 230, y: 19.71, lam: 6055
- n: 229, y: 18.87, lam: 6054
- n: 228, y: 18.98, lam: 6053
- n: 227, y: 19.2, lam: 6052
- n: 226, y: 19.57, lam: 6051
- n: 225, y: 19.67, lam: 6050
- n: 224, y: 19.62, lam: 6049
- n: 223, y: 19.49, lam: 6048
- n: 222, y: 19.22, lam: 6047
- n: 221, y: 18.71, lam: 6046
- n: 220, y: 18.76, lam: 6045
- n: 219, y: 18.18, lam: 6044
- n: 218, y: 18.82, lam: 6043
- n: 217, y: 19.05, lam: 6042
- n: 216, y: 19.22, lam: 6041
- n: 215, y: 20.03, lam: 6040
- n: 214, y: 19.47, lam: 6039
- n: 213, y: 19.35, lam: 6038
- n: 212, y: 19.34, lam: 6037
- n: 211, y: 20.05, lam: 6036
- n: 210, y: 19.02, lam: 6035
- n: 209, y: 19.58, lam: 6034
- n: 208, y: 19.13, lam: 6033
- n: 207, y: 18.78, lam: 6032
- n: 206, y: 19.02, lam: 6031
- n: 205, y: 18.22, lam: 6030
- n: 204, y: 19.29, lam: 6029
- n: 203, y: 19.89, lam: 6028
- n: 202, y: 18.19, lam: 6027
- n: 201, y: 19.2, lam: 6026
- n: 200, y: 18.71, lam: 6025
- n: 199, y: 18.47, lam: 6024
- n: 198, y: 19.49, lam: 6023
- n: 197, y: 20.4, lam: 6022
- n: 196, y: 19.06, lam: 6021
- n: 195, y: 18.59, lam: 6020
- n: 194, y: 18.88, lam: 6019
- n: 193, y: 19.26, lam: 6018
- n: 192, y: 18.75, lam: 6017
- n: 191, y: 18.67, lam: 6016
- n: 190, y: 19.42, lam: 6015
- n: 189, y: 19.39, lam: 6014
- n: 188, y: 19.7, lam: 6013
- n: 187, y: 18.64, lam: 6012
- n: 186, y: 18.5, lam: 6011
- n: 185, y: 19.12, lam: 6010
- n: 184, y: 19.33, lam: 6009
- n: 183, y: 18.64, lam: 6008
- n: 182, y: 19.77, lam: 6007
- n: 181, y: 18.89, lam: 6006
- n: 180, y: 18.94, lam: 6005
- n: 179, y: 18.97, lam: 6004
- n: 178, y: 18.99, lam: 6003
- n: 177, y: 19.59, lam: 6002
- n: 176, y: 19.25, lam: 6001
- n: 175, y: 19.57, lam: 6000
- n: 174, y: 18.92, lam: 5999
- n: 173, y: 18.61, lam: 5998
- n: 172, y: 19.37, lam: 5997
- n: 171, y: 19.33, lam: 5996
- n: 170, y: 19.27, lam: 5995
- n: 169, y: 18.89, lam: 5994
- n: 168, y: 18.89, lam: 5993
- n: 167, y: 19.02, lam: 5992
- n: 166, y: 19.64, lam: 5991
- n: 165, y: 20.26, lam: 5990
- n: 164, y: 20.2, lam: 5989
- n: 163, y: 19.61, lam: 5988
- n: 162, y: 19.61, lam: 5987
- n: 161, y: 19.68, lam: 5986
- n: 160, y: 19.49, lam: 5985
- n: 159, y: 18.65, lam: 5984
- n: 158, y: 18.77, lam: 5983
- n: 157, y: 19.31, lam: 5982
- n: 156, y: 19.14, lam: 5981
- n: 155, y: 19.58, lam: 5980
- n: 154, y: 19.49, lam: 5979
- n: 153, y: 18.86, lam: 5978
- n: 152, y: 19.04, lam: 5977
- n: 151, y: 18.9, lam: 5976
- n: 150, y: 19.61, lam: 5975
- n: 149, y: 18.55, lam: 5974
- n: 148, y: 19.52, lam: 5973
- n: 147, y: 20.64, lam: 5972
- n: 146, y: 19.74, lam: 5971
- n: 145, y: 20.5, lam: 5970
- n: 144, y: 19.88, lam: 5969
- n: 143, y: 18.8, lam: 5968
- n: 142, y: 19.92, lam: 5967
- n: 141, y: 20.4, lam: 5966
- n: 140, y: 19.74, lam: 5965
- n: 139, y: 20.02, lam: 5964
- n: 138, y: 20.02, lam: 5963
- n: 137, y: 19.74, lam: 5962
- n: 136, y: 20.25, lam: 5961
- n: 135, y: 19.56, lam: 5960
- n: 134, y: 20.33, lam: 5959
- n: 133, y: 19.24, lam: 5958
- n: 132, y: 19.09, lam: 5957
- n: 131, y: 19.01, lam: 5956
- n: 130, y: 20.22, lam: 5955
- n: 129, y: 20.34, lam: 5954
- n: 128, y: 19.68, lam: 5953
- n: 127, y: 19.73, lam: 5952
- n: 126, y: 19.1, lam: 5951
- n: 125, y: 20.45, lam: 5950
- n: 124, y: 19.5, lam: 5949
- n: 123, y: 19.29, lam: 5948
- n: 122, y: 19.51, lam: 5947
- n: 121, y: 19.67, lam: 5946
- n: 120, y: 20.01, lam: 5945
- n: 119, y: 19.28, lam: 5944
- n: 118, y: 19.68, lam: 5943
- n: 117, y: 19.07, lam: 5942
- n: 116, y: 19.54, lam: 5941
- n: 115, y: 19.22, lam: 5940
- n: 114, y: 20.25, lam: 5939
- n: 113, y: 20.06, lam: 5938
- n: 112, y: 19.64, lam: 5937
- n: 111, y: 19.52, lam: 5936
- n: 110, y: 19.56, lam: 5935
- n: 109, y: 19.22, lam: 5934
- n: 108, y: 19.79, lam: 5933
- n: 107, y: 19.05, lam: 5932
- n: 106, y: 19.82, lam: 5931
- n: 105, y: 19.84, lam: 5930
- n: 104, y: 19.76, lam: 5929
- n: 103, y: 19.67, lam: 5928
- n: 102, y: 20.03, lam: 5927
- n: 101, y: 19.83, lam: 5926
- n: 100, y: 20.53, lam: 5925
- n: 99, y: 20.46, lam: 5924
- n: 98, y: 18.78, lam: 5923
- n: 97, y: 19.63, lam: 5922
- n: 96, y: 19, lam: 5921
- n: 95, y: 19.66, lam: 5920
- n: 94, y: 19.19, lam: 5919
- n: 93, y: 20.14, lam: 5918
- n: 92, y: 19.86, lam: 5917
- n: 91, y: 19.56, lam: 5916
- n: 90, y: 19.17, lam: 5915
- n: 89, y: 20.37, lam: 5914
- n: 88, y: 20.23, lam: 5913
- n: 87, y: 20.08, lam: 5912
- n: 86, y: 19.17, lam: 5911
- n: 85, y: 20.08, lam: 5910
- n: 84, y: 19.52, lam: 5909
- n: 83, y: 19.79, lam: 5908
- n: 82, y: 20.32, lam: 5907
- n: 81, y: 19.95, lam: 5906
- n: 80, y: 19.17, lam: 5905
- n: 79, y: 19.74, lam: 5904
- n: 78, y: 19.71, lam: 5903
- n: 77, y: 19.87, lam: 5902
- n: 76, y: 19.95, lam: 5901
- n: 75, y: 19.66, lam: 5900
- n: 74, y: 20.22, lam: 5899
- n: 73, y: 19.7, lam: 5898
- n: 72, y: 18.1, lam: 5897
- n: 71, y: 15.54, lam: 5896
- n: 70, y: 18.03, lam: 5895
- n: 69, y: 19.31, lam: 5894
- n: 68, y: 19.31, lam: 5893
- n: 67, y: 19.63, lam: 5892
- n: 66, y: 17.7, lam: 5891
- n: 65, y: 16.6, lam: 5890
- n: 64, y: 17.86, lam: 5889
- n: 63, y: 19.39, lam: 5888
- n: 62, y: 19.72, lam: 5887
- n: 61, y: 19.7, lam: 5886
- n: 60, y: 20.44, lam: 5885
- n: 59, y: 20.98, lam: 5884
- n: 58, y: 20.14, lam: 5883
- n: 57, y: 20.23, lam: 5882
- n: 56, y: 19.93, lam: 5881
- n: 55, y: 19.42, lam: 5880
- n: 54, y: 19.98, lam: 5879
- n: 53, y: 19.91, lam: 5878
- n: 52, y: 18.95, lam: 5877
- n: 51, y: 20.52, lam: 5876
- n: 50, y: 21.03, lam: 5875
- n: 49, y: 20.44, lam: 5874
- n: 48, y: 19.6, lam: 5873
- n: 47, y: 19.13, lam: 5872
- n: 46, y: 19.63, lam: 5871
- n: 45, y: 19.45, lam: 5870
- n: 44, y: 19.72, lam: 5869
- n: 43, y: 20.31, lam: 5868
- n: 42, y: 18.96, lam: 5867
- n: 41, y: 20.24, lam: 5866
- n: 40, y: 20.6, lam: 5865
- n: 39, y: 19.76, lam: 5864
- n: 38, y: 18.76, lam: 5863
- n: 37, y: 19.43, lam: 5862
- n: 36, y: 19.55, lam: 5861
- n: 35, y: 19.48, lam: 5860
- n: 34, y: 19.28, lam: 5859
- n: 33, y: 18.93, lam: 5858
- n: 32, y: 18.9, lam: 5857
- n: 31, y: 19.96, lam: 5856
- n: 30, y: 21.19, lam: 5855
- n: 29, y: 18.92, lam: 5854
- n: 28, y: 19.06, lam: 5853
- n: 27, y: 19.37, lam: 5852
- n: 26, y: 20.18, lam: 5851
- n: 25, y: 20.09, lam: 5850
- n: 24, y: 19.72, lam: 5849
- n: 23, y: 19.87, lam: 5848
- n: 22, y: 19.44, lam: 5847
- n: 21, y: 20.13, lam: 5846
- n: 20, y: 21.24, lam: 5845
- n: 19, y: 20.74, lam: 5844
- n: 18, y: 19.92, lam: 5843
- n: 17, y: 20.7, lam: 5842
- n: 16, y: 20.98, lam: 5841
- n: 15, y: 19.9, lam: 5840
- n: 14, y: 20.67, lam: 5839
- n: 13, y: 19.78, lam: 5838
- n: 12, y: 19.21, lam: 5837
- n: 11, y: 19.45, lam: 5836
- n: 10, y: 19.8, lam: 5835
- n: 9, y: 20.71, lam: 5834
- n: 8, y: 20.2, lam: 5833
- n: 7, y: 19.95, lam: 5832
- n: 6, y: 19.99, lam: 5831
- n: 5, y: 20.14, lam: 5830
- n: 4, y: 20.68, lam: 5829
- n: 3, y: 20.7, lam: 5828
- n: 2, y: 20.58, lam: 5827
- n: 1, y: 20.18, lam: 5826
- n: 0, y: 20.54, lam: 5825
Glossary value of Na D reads 0.6 Ang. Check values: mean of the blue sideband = 19.8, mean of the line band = 19.4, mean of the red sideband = 19.7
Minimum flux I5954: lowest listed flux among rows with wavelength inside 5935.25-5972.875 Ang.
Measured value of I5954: 18.8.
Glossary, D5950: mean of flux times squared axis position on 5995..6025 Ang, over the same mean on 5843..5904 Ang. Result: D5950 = 1.0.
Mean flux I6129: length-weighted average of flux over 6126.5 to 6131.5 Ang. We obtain 18.8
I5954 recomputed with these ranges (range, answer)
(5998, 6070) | 18.18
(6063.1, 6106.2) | 18.06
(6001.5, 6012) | 18.5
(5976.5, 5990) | 18.65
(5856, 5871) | 18.76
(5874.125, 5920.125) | 15.54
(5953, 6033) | 18.19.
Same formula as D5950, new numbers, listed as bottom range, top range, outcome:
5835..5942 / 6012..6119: 1.03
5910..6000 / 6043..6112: 1.01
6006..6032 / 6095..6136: 1.01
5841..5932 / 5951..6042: 1.02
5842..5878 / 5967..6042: 1.02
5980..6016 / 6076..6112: 1.01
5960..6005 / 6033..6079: 1.01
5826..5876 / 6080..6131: 1.03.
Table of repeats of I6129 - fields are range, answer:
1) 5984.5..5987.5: 19.6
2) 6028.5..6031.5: 18.8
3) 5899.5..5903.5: 19.8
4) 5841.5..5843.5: 20.3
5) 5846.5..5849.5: 19.7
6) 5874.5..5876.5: 20.8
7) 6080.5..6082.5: 18.3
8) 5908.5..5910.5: 19.8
